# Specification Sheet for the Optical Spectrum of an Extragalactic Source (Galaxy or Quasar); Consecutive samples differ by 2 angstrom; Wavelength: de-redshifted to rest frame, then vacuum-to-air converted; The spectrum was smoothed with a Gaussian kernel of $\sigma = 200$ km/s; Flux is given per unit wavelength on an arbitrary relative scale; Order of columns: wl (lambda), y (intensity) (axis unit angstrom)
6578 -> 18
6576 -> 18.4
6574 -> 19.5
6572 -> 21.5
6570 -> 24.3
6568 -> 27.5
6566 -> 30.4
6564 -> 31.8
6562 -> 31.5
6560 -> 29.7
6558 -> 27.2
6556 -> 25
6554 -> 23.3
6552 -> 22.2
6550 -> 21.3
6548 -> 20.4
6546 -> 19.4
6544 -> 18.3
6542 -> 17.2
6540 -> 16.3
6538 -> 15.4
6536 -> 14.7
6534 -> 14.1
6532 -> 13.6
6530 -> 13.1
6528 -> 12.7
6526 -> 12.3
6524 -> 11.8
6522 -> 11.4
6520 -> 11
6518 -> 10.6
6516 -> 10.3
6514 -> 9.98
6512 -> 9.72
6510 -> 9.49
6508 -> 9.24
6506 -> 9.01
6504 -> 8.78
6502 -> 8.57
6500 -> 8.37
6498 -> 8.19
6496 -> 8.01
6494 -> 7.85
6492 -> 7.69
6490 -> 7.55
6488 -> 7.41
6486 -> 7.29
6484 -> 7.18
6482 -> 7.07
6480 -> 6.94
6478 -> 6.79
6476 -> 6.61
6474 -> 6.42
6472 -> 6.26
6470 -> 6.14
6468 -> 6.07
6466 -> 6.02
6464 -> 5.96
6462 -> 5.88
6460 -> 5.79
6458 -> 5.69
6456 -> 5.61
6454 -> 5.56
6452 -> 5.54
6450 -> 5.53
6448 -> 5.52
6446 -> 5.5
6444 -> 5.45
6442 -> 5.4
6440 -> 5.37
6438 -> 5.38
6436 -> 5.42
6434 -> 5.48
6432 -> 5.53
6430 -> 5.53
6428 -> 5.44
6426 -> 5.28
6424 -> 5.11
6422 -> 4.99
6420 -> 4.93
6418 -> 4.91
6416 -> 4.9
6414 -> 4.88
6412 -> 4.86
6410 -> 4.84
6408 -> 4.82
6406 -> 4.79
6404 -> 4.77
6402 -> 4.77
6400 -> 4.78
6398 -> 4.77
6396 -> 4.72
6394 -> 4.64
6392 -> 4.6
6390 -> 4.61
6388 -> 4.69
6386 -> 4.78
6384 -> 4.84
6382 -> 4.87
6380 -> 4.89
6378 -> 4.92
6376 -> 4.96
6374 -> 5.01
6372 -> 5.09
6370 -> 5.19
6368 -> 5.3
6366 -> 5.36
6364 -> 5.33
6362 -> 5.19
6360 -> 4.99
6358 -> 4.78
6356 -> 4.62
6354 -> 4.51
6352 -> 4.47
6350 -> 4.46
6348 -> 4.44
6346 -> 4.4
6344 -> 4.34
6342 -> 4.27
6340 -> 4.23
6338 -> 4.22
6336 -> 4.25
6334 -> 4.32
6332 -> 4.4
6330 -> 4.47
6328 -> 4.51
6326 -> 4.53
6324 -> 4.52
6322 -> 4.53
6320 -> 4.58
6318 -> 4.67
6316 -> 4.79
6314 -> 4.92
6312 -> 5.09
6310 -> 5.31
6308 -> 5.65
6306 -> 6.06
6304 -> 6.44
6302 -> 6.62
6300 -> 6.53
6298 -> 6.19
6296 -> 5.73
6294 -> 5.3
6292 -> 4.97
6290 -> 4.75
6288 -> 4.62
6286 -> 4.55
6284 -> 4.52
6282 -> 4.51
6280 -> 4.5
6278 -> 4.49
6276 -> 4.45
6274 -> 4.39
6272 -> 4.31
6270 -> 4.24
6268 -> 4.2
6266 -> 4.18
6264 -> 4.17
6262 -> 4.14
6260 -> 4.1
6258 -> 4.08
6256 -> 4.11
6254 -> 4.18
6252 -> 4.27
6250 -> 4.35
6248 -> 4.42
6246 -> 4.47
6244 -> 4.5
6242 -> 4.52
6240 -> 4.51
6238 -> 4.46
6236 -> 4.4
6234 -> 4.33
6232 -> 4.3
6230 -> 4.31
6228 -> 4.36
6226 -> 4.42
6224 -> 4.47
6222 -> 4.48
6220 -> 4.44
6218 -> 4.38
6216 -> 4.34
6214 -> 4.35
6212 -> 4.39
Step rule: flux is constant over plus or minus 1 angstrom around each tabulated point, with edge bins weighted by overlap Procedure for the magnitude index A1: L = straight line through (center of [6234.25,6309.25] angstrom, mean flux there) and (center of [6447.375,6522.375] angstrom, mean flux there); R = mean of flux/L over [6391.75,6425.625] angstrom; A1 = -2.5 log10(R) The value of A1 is 0.326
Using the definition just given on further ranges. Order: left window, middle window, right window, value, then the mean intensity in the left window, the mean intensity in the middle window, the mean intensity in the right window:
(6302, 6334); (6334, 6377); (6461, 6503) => 0.16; 5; 4.72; 7.06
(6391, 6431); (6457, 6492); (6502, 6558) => 0.47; 4.92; 6.57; 14.6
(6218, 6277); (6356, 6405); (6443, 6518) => 0.21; 4.33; 4.9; 7.21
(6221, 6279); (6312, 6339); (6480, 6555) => 0.39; 4.33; 4.54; 12.1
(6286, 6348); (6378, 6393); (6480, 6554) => 0.47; 4.96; 4.77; 12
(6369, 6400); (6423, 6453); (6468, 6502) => 0.13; 4.84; 5.43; 7.24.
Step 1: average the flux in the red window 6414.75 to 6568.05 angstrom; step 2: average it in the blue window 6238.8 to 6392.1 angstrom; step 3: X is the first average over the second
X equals 2.28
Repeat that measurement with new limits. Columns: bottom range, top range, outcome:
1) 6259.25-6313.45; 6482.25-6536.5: 2.00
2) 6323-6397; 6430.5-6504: 1.37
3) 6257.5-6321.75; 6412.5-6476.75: 1.13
